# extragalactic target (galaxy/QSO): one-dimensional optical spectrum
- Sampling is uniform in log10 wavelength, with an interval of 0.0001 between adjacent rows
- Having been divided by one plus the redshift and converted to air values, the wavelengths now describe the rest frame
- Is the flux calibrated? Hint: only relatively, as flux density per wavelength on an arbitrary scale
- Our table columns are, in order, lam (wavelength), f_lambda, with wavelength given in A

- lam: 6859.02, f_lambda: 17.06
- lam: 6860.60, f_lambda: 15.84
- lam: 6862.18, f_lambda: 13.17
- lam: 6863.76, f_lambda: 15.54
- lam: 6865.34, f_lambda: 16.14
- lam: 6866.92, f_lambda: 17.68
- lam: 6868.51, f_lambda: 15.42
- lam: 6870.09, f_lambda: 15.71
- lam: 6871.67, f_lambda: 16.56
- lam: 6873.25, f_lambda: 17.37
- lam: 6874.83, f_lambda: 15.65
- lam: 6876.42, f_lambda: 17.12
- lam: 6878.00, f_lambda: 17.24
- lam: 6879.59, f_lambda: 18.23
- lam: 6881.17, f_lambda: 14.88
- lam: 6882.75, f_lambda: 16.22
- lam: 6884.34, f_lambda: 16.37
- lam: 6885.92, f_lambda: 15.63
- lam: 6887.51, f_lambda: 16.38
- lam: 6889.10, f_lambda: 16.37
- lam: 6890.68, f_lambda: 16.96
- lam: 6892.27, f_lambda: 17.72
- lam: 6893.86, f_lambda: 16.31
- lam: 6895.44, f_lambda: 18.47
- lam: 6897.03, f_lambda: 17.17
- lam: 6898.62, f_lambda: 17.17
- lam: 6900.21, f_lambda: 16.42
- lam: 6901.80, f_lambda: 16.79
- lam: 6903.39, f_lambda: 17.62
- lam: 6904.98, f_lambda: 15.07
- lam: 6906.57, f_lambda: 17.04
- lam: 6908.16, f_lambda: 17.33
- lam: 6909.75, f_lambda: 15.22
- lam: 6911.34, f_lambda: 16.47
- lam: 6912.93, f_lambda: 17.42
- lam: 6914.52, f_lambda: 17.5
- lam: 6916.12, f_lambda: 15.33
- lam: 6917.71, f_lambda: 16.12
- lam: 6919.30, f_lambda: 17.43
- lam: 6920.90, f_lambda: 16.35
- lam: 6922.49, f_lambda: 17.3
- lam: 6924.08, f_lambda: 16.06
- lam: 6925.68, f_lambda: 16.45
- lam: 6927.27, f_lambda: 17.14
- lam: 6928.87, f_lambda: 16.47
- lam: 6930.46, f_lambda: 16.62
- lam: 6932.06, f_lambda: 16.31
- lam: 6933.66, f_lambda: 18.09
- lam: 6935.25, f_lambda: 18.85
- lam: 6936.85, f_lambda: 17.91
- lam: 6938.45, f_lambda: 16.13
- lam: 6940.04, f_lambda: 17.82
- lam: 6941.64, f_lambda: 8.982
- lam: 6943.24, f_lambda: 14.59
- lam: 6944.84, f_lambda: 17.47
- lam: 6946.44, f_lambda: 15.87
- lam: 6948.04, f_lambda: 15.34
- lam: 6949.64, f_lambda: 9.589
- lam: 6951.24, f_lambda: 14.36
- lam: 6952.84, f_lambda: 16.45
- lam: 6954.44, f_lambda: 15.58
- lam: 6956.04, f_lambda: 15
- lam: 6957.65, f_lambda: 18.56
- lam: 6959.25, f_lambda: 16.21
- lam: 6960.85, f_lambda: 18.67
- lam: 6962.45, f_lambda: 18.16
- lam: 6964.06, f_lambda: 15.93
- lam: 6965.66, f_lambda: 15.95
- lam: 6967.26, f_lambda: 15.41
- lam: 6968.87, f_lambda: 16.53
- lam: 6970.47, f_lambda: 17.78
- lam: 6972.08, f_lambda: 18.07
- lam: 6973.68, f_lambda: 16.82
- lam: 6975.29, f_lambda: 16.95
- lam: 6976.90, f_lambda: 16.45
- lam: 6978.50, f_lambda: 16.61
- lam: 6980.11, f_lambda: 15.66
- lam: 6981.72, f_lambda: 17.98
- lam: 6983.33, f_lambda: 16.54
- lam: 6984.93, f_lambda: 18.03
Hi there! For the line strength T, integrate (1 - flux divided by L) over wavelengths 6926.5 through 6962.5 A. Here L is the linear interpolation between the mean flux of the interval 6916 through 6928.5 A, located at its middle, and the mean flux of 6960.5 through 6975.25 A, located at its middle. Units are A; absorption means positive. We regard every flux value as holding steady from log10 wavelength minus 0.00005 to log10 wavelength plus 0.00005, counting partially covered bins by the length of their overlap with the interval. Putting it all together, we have 1.56 A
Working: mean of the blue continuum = 16.6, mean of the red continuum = 17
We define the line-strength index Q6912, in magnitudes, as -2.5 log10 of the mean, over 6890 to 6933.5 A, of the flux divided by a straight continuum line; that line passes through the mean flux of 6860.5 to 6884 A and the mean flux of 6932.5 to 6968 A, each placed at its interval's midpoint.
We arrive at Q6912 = -0.05 mag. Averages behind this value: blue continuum 16.2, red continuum 16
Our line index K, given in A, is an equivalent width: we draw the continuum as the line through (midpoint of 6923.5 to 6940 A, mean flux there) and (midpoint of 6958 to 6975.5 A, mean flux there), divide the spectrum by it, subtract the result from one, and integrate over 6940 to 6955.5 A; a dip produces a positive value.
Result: 2.3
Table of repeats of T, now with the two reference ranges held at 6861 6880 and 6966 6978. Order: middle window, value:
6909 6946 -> 0.32 A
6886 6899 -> -0.48 A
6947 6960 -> 1.22 A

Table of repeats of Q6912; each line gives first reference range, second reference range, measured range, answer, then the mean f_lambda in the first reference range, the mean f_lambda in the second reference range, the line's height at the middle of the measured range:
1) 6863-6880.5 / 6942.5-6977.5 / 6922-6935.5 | -0.04 mag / 16.6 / 16.2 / 16.3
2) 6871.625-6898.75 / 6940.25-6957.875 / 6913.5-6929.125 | -0.07 mag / 16.8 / 14.7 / 15.6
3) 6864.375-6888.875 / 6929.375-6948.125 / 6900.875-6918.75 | -0.02 mag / 16.4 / 16.2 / 16.3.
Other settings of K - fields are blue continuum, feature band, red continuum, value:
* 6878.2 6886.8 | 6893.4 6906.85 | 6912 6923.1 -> -0.29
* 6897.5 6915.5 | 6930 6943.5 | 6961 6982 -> 0.46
